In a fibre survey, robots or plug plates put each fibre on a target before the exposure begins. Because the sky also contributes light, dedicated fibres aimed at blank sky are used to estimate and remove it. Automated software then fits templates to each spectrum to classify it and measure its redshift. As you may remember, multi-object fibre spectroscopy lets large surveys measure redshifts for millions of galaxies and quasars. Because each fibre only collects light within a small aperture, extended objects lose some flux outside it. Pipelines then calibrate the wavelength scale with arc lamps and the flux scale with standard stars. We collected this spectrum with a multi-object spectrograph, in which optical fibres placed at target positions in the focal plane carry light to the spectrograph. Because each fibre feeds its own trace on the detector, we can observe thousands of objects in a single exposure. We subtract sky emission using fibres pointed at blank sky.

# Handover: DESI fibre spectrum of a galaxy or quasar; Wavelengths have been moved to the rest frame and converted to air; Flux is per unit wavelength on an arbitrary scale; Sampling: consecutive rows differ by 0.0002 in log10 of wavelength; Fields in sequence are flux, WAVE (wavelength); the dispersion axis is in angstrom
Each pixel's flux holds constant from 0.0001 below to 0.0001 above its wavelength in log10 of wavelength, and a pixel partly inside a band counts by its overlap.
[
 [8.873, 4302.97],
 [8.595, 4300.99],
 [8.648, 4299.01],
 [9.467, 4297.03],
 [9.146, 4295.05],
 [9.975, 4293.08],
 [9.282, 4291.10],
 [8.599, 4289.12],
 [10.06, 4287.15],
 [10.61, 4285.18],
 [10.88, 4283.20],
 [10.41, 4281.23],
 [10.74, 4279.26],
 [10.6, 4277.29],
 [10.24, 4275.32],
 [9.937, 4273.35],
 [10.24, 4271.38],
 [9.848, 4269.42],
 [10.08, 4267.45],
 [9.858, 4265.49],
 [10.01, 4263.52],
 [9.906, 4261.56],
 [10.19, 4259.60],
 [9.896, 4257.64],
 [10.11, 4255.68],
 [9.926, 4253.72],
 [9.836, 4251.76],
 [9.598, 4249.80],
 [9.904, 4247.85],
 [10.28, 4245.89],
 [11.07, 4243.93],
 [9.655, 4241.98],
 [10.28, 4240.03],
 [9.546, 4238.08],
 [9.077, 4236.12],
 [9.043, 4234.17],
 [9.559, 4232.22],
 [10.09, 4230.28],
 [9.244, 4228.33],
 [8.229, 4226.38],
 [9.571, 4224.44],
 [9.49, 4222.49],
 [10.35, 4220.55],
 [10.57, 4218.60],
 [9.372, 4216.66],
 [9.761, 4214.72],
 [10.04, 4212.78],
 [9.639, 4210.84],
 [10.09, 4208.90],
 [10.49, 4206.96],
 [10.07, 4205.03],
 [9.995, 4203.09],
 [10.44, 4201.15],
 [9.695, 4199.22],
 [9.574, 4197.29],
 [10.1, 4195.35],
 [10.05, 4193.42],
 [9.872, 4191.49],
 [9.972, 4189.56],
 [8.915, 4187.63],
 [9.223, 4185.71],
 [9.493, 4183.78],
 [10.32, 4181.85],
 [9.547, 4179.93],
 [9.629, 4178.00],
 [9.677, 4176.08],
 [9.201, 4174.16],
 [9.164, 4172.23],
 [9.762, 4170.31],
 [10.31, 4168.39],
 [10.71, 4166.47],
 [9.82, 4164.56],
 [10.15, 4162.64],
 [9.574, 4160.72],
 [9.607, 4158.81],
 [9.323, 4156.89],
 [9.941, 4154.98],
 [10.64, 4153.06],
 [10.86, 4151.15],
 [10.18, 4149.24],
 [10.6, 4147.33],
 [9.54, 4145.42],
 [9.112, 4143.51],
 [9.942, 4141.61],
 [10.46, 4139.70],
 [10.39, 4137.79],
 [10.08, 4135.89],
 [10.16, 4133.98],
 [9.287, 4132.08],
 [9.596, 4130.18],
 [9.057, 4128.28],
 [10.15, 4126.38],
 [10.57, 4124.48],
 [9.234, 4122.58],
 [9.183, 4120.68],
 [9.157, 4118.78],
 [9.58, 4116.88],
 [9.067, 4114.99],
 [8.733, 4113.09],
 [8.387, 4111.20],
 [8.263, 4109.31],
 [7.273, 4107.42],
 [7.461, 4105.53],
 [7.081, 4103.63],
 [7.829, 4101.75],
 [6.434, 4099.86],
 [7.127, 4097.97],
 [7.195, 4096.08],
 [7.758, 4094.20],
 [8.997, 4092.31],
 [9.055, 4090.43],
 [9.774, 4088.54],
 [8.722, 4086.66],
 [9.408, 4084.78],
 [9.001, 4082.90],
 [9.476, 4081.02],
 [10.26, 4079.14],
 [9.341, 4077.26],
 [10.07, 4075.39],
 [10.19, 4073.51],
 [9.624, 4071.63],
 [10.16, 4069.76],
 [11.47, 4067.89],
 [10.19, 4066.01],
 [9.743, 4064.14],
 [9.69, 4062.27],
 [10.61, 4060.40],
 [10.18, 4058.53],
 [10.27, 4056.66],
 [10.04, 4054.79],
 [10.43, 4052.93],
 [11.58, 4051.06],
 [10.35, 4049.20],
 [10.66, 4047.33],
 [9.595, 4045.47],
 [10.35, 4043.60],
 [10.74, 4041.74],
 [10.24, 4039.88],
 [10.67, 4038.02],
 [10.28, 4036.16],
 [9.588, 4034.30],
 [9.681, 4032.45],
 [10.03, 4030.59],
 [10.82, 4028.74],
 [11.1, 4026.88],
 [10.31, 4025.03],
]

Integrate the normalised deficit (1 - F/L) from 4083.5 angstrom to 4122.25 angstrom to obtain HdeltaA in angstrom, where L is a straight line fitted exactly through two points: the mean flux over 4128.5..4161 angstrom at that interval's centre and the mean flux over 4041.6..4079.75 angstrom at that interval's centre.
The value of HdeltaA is 6.7 angstrom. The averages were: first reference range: 10.3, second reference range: 9.95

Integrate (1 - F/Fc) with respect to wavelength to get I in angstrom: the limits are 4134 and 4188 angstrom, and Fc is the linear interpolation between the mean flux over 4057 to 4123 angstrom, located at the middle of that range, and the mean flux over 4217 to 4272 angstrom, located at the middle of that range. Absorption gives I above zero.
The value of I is -2.8 angstrom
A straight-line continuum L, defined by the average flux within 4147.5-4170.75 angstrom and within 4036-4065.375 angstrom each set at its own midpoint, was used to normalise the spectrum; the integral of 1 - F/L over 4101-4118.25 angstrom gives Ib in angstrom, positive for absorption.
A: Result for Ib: 3.37 angstrom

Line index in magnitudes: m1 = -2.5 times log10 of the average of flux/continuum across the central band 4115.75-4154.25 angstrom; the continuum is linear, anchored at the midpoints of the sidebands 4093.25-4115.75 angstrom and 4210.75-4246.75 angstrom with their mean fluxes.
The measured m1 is -0.202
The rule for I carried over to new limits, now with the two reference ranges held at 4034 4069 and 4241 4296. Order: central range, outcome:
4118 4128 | 0.6 angstrom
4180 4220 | 1.0 angstrom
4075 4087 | 1.0 angstrom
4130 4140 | 0.2 angstrom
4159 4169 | 0.1 angstrom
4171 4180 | 0.6 angstrom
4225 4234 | 0.7 angstrom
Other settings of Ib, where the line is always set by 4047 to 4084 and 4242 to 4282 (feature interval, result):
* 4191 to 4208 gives 0.16 angstrom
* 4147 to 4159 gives -0.04 angstrom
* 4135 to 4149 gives 0.16 angstrom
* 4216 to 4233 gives 0.86 angstrom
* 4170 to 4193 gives 1.28 angstrom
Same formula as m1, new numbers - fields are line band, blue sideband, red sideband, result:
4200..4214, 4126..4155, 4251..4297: -0.01 mag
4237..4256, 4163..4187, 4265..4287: 0.01 mag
